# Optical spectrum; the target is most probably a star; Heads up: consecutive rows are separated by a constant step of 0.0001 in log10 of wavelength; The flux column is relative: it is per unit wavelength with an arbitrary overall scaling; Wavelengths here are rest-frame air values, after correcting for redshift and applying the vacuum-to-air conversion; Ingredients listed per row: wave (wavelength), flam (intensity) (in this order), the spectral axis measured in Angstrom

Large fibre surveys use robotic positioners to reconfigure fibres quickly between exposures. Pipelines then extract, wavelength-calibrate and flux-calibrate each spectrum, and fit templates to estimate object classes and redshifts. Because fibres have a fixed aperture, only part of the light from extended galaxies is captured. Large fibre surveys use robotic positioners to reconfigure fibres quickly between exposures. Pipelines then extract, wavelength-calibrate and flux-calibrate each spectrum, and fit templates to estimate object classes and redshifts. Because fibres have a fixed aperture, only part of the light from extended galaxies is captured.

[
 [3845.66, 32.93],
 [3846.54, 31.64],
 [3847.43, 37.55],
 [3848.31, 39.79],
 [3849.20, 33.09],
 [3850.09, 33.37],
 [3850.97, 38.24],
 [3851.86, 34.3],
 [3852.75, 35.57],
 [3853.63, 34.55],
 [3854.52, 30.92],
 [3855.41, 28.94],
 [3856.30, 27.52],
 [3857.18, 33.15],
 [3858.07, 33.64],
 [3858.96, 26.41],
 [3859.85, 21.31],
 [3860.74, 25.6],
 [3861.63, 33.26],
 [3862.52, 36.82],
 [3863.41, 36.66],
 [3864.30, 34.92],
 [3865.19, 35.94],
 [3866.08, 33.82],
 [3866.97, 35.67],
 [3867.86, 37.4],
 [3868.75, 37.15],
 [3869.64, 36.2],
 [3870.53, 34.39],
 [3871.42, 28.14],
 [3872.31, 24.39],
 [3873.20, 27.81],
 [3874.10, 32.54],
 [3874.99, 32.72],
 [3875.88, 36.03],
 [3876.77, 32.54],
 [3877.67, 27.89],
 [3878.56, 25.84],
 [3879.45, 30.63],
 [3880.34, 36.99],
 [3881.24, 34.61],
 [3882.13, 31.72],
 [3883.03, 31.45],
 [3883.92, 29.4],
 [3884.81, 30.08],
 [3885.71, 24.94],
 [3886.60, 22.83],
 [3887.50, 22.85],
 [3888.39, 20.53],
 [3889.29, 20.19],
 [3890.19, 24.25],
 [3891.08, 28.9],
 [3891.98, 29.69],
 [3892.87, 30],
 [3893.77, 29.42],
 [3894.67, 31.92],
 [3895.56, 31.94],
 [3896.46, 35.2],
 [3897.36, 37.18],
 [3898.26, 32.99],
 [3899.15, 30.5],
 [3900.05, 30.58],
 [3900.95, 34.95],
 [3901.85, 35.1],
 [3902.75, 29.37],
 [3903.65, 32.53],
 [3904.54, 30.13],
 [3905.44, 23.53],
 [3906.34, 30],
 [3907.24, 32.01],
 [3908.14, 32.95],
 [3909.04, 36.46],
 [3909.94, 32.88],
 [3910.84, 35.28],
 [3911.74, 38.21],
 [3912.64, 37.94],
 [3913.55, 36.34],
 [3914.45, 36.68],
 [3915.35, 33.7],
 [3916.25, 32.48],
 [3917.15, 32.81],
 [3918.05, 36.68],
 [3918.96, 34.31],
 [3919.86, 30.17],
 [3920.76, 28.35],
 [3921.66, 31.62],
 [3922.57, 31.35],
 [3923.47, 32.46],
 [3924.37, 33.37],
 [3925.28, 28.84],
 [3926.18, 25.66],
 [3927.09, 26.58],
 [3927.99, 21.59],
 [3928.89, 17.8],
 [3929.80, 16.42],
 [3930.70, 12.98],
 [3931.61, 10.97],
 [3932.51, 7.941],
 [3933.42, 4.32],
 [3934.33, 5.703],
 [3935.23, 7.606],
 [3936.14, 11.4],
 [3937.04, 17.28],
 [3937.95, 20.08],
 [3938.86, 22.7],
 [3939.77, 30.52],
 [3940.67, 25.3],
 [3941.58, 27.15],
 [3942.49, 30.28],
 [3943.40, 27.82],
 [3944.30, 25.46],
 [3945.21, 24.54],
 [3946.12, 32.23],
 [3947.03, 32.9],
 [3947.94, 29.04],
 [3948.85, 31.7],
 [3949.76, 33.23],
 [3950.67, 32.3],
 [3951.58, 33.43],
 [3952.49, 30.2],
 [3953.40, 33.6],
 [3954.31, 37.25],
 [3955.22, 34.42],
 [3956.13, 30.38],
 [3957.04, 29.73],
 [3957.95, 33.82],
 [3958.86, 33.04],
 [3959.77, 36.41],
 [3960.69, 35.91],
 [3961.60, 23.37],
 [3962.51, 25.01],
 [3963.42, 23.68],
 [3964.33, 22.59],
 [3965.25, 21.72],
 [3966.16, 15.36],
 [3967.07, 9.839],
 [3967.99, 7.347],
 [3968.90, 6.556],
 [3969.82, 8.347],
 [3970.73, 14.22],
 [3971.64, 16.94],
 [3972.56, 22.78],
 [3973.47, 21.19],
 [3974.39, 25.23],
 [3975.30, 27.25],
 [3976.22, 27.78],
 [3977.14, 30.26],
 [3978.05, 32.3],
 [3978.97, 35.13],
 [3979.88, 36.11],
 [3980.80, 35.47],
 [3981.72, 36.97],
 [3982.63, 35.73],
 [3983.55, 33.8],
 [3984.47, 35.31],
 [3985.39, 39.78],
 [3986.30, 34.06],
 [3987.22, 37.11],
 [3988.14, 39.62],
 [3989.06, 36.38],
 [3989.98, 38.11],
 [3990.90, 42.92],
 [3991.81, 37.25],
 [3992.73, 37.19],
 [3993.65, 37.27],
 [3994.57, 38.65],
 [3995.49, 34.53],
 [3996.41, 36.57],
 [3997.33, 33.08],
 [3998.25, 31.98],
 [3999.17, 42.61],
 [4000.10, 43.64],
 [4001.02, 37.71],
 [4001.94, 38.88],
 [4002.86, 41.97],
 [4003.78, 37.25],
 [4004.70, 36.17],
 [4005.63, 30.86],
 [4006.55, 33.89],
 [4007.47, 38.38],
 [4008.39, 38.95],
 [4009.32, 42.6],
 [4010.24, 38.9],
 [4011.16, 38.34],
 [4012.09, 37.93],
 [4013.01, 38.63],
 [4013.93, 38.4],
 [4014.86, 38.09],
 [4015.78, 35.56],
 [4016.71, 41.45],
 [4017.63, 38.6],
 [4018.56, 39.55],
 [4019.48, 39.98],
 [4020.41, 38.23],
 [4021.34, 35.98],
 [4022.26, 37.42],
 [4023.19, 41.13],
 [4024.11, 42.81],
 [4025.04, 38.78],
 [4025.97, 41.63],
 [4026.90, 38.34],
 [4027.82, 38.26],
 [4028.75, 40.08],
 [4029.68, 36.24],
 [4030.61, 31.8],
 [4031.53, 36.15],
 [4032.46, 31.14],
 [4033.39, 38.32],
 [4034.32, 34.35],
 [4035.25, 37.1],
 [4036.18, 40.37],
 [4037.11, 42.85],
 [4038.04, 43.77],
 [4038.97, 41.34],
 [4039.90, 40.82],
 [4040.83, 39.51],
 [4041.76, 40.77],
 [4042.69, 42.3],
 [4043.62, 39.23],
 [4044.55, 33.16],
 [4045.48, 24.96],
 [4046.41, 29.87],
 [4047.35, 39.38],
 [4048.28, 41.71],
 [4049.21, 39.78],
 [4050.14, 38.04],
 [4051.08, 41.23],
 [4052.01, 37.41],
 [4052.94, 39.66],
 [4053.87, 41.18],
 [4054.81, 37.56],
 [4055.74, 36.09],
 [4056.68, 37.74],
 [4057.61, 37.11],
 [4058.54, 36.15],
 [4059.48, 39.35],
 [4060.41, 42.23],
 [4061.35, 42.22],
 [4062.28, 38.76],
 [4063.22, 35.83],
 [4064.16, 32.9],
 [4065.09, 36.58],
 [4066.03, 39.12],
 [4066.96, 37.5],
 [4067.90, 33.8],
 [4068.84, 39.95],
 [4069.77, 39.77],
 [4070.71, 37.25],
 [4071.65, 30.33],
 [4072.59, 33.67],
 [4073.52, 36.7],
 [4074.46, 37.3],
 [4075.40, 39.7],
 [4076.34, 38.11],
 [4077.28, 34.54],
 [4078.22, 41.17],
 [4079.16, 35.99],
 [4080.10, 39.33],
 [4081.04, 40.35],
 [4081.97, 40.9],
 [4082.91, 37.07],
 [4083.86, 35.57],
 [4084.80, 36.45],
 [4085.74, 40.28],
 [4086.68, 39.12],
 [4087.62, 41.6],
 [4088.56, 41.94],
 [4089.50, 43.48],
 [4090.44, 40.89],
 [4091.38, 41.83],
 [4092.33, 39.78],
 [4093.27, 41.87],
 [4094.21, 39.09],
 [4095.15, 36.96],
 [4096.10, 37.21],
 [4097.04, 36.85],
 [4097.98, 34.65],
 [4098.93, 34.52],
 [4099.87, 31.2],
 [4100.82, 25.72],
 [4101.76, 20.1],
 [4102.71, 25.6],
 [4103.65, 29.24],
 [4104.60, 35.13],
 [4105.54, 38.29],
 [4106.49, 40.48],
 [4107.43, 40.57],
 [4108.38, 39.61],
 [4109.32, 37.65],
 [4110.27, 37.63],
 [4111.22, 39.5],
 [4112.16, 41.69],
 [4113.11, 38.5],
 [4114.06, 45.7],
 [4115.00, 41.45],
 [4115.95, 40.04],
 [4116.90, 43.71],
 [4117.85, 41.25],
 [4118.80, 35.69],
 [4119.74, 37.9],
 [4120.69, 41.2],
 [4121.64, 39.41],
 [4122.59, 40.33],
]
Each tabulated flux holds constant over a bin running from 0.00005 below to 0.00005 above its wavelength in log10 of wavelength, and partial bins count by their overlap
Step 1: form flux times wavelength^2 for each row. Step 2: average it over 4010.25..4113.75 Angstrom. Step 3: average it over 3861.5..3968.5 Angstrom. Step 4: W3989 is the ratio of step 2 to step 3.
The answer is 1.42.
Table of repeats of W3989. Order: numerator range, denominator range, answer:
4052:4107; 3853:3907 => 1.33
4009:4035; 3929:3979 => 1.67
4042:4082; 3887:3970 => 1.48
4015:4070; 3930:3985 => 1.59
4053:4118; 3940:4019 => 1.24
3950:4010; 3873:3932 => 1.10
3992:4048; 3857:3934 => 1.35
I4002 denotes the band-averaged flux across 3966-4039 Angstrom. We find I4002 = 34.6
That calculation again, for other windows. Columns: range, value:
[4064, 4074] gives 36.3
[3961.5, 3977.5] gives 19.3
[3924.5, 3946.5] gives 20.2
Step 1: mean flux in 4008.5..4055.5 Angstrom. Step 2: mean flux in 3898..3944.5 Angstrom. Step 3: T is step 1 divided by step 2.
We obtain 1.4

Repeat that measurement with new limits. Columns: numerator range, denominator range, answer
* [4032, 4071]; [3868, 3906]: 1.26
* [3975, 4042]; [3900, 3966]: 1.34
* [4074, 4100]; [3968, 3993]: 1.28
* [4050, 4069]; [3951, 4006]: 1.23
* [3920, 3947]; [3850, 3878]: 0.69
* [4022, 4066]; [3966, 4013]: 1.18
